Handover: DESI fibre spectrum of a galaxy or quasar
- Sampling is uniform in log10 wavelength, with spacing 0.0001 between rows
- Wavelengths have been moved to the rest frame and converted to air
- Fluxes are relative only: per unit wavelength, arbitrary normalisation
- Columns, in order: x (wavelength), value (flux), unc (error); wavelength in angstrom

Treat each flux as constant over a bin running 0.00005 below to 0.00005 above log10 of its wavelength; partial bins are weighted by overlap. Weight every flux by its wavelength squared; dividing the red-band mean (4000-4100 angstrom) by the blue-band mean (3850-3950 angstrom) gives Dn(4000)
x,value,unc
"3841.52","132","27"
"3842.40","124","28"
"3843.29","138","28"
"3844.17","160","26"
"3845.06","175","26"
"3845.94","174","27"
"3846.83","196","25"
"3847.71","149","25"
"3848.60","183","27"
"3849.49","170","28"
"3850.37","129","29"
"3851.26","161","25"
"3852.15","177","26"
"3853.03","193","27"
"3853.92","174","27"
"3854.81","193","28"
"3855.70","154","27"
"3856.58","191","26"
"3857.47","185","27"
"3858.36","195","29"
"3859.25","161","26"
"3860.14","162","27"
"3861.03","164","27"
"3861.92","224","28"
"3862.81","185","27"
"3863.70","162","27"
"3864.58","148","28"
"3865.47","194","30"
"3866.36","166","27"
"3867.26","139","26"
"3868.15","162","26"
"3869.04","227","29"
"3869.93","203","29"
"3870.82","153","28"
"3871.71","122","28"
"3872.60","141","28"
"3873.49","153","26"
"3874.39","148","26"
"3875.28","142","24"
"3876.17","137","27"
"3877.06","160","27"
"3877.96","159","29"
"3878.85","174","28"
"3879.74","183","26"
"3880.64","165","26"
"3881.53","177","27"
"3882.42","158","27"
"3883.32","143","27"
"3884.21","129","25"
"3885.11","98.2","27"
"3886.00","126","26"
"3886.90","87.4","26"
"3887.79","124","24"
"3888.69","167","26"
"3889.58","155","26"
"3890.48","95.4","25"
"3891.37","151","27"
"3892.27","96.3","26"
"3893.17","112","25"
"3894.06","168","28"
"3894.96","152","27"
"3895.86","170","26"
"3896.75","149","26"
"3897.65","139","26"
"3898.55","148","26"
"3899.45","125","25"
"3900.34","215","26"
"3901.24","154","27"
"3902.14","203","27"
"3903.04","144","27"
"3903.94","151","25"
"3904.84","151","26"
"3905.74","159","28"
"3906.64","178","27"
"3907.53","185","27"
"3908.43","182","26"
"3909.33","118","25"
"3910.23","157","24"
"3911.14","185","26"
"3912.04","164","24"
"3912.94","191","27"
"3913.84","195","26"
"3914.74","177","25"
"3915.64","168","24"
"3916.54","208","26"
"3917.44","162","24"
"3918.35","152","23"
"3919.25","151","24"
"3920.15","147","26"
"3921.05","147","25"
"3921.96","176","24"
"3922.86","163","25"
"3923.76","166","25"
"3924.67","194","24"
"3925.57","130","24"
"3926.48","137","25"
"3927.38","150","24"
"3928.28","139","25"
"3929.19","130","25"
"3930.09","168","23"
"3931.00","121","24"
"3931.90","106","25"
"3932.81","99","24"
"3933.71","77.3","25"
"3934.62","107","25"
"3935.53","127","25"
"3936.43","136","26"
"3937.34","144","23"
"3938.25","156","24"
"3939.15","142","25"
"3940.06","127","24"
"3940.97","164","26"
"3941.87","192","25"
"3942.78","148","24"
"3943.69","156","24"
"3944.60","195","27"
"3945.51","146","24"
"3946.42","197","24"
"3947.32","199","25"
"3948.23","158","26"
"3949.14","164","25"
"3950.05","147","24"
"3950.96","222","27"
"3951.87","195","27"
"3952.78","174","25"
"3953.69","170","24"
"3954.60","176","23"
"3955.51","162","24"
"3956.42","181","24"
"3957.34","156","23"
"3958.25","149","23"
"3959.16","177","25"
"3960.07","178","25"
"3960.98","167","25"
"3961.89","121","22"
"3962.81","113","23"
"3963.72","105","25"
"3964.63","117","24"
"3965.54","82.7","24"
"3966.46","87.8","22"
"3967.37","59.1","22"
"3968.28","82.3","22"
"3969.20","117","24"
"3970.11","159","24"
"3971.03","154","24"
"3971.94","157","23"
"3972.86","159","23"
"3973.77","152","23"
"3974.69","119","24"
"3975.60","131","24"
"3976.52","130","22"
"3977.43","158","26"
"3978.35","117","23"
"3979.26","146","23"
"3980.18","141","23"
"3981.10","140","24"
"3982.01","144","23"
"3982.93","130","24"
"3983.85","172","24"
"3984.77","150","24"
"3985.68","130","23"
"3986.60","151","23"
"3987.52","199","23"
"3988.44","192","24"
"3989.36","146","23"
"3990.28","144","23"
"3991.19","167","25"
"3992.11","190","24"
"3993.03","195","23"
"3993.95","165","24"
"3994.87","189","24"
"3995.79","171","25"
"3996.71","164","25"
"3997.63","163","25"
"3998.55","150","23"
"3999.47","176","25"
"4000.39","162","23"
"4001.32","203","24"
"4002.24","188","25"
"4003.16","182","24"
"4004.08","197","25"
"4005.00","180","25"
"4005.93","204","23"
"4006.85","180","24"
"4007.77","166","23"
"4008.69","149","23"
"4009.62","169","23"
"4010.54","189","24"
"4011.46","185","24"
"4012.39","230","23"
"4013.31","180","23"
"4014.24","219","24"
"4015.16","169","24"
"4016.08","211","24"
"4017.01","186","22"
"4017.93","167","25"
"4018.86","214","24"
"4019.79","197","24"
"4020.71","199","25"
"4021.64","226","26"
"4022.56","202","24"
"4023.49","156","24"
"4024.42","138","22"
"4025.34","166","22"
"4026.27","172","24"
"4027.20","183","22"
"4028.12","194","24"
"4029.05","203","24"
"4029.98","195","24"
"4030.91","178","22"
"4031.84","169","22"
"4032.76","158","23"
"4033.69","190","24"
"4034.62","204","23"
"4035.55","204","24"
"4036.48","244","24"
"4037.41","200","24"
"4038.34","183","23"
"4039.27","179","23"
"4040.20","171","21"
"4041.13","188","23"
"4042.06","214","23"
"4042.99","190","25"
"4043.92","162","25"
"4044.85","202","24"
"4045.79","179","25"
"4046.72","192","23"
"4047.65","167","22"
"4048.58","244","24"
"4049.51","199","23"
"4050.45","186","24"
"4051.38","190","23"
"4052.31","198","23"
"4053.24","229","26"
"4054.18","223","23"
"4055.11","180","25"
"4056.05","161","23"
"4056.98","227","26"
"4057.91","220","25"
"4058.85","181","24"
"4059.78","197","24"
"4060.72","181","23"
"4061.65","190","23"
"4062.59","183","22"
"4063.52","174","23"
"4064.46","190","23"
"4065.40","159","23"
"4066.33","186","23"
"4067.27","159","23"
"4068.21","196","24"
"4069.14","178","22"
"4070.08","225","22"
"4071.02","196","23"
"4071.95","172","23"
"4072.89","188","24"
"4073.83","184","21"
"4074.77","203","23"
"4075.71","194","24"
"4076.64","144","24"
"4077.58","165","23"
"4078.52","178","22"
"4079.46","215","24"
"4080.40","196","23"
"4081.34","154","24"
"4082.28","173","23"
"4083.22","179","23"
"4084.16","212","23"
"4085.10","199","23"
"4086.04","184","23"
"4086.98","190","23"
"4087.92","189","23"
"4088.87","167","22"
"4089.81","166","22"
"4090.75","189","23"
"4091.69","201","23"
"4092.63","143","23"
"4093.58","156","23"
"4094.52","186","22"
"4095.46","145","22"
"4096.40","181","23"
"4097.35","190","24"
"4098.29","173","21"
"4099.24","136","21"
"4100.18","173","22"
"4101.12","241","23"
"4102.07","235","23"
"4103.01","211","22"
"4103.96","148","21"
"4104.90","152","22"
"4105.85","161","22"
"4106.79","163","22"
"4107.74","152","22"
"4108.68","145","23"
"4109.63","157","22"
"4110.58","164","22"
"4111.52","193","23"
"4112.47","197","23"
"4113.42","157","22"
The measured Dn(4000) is 1.3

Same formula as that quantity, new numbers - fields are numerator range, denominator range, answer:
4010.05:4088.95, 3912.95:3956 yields 1.28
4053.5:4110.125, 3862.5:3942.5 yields 1.30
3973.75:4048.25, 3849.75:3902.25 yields 1.20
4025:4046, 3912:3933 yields 1.28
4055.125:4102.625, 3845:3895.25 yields 1.29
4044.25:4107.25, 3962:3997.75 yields 1.36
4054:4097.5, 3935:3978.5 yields 1.31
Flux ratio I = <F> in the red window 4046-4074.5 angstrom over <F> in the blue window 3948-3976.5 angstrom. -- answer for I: 1.33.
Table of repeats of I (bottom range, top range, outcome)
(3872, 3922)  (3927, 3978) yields 0.94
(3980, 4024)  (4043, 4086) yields 1.07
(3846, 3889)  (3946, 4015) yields 0.99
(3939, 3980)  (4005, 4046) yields 1.26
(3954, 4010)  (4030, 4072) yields 1.25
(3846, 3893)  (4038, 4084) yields 1.18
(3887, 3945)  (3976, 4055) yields 1.19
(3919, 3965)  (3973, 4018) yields 1.10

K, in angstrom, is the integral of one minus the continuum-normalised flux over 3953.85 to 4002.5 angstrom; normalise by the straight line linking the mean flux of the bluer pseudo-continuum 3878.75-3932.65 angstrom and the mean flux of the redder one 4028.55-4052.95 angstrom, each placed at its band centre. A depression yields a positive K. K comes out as 6.87 angstrom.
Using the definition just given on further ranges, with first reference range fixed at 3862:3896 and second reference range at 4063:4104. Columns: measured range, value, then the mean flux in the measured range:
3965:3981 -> 3.76 angstrom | 127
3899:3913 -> -0.91 angstrom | 166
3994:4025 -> -2.16 angstrom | 183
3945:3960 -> -1.00 angstrom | 174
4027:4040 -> -1.22 angstrom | 192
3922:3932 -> 0.65 angstrom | 149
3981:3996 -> 0.41 angstrom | 164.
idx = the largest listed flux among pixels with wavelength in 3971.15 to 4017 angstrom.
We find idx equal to 230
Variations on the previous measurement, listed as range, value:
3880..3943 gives 215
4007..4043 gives 244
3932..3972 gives 222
